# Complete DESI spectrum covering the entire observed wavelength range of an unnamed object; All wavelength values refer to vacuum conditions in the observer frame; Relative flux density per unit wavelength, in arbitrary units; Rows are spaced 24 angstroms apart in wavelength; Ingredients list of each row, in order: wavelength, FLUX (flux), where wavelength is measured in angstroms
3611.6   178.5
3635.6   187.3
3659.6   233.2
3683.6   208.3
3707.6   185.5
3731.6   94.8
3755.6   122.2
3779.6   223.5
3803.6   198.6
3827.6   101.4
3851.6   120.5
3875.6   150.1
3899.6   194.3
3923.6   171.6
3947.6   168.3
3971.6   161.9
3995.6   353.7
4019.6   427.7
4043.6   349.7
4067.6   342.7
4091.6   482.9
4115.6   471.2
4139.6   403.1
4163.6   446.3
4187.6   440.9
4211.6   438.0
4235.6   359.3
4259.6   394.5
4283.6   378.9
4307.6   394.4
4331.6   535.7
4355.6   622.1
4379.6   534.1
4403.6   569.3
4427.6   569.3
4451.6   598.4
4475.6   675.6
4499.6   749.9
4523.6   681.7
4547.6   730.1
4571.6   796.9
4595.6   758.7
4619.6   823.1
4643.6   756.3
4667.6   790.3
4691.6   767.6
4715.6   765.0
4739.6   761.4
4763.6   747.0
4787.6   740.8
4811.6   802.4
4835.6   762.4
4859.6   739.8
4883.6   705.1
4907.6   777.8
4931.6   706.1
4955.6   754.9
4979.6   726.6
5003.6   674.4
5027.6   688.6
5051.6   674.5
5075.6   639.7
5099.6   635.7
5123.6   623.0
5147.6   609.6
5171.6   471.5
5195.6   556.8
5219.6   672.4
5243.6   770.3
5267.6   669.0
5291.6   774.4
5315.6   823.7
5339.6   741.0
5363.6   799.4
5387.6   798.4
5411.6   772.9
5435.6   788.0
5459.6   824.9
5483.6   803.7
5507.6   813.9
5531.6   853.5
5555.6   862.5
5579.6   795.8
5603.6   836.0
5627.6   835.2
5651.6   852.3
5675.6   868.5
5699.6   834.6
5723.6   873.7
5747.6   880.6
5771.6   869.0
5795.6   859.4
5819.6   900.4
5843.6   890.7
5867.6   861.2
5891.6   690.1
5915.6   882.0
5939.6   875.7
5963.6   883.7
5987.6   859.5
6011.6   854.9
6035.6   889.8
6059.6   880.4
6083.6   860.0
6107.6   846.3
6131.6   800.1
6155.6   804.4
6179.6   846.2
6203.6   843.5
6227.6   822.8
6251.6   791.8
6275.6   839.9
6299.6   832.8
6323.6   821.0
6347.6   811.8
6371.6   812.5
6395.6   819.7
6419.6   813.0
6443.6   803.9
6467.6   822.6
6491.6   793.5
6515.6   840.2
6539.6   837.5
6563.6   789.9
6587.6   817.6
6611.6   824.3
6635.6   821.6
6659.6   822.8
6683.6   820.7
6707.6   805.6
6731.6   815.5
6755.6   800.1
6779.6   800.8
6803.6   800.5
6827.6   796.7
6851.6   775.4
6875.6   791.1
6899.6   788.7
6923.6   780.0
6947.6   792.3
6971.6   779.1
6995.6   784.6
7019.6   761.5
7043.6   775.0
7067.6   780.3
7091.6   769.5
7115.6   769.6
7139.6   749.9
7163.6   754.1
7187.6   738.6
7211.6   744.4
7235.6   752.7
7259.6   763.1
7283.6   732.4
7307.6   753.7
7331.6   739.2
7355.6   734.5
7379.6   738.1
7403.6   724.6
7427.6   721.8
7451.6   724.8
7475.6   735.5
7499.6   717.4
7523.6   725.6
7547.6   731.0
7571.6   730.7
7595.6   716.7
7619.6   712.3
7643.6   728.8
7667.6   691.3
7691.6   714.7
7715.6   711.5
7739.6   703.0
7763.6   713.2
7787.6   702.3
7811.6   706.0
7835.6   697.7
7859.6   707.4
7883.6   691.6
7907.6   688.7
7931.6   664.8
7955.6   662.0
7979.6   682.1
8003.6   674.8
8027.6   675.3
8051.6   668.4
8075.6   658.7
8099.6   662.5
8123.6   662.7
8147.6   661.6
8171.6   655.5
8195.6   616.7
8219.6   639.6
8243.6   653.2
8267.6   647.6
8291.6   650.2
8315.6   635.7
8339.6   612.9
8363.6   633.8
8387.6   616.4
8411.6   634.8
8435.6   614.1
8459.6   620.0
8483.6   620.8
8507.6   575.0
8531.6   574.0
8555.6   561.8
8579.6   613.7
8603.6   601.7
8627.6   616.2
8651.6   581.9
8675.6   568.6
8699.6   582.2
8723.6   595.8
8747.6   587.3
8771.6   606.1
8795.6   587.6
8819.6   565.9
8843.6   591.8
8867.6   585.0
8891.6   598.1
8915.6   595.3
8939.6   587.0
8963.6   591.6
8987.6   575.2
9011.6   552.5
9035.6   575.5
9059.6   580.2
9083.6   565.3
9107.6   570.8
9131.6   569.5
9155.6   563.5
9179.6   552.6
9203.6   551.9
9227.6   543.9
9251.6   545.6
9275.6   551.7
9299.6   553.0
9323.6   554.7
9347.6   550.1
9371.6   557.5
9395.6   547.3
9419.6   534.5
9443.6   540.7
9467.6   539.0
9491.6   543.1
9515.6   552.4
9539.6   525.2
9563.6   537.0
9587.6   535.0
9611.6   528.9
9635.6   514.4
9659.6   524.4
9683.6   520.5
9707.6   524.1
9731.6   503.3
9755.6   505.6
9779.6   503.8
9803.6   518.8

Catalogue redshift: 0.000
